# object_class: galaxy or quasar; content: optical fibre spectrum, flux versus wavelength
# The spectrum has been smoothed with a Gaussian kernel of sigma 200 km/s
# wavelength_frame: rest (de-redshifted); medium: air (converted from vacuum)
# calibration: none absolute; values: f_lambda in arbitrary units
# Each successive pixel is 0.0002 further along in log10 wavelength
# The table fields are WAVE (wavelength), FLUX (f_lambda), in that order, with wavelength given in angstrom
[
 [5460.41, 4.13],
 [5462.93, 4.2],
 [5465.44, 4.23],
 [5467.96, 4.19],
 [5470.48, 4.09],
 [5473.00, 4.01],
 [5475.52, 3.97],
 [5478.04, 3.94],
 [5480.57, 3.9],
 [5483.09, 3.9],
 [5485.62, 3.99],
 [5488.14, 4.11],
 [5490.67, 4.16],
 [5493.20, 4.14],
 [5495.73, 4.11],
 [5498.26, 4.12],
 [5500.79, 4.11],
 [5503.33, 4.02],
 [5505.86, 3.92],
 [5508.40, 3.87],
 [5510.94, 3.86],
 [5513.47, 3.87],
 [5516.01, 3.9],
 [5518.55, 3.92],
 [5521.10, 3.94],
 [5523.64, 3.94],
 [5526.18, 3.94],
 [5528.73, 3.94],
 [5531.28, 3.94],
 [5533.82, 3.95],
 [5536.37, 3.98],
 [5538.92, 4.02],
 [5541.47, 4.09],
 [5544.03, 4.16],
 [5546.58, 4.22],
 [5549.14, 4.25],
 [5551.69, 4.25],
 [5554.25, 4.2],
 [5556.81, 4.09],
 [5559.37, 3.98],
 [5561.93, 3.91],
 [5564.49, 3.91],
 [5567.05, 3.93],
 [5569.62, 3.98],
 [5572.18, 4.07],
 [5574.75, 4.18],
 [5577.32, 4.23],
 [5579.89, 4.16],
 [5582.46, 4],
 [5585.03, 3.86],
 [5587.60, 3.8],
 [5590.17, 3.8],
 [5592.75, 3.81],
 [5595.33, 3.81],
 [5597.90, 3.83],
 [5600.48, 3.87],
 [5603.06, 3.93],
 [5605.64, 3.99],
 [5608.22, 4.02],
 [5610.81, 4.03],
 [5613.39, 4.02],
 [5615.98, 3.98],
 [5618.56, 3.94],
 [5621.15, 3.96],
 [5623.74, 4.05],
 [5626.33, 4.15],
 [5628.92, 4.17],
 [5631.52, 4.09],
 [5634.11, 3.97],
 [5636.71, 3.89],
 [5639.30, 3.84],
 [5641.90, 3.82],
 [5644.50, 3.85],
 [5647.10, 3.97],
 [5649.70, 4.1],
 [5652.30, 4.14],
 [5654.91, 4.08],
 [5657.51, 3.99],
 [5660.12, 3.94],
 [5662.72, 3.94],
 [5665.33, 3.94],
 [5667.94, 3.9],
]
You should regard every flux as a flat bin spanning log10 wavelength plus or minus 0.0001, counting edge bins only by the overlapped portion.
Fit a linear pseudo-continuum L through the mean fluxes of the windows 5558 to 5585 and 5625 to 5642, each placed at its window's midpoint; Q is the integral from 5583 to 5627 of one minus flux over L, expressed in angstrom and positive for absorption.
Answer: 0.91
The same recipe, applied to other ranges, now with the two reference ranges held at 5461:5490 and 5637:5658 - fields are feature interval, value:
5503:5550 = 0.5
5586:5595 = 0.4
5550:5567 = -0.2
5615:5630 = -0.2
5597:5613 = 0.2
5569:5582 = -0.4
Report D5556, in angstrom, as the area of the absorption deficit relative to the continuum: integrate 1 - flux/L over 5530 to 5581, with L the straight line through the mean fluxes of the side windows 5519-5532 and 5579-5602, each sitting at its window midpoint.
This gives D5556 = -2.2 angstrom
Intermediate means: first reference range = 3.94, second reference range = 3.88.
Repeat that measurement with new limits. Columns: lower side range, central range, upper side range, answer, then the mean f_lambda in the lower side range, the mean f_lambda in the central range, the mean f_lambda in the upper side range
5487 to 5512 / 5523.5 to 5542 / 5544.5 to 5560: 0.7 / 4.04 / 3.97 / 4.17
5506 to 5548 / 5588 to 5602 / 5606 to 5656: 0.6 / 3.97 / 3.82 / 4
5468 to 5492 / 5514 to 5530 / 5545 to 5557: 0.8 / 4.02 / 3.93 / 4.21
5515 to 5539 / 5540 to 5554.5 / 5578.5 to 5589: -0.9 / 3.94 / 4.19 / 3.96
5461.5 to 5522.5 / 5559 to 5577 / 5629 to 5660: 0.0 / 4.02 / 4.01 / 3.98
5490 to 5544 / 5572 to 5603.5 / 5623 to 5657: 0.4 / 3.99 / 3.95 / 4.01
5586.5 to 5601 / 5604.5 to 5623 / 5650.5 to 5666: -0.6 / 3.82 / 3.99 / 4.01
